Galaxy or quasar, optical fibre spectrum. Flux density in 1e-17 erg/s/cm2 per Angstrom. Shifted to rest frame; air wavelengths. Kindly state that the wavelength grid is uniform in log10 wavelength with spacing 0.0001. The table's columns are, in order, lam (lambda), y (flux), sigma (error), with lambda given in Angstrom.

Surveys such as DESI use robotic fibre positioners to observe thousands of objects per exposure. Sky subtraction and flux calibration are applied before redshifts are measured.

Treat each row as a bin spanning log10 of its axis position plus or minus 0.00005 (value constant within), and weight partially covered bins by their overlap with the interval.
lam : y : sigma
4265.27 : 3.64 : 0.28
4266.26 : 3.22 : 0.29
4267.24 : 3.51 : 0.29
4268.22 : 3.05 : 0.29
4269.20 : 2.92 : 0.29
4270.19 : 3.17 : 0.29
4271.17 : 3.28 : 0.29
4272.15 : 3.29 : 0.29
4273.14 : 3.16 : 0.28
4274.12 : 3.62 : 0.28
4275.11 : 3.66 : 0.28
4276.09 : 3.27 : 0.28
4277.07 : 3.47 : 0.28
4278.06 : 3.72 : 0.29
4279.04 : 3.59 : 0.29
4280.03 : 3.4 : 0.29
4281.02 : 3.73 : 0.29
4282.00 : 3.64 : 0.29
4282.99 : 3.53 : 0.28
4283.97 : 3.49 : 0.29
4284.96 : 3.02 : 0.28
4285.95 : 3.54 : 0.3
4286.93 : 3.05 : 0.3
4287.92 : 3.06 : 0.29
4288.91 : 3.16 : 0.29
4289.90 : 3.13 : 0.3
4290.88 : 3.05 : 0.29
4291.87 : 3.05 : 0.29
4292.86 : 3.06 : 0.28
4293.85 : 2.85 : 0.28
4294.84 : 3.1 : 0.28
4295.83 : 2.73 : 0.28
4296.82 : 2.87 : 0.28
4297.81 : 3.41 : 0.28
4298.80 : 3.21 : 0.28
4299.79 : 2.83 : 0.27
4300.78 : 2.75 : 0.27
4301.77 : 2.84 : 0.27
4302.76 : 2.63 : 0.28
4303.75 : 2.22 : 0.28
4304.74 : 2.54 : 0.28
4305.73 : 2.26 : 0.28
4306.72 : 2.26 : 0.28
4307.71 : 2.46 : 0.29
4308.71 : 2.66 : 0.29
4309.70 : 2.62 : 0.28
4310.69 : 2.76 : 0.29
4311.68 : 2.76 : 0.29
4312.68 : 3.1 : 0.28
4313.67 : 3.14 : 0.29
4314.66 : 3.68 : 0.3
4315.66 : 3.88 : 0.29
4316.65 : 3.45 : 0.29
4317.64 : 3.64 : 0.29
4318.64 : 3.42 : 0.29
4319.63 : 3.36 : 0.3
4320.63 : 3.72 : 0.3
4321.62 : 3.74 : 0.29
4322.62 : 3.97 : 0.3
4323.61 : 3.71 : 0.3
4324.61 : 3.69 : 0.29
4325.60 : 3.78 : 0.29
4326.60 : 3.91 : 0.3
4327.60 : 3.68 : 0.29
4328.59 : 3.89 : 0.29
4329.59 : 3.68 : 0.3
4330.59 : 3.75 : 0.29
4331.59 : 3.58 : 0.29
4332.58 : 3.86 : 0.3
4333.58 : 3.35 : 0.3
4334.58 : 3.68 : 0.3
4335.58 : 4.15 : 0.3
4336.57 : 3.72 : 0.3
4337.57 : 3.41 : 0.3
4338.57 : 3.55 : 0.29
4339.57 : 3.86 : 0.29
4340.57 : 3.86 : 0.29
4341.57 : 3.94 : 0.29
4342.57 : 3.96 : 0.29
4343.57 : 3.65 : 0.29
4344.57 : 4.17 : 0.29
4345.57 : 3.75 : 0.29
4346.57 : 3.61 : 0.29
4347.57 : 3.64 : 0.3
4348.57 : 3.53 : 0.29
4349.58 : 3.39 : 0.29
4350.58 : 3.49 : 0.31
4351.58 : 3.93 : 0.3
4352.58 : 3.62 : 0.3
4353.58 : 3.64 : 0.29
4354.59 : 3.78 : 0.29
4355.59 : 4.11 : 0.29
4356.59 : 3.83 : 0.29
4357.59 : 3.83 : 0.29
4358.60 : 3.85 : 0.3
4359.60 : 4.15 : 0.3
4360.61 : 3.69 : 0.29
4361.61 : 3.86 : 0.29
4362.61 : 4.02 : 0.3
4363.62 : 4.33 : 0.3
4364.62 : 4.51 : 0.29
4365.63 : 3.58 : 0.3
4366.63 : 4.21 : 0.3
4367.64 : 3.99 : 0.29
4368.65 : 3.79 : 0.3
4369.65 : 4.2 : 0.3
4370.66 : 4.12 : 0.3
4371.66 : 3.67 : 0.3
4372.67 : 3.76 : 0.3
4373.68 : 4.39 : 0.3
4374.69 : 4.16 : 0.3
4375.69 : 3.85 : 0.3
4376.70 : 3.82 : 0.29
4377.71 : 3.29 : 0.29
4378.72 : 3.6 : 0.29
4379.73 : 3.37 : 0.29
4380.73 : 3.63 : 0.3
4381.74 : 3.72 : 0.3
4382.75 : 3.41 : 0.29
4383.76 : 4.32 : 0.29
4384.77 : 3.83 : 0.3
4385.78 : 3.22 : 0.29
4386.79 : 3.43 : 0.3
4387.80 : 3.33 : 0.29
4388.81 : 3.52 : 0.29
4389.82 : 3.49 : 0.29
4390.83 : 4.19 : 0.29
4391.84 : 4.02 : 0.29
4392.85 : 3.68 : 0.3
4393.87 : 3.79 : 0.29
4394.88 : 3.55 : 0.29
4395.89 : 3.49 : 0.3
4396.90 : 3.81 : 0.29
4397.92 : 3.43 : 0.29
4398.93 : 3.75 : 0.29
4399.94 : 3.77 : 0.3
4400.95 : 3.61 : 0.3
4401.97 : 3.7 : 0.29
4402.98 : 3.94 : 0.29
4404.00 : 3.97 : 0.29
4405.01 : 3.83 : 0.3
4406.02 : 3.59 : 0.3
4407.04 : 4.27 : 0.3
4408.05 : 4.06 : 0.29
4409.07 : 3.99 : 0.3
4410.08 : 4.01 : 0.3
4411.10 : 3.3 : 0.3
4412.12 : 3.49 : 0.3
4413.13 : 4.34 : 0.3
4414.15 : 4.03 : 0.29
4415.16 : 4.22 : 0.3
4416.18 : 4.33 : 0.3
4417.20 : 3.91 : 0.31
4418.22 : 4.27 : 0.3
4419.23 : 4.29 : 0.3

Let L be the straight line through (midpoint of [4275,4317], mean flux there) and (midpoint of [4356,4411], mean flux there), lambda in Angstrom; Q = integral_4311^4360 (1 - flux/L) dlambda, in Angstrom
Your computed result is -4.0 Angstrom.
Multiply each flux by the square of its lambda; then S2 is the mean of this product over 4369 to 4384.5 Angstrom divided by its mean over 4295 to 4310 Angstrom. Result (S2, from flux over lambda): 1.5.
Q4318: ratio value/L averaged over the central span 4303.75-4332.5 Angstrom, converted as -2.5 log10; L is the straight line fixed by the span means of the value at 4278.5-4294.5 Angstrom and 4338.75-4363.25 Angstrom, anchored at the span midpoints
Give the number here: 0.07 mag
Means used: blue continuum 3.27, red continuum 3.8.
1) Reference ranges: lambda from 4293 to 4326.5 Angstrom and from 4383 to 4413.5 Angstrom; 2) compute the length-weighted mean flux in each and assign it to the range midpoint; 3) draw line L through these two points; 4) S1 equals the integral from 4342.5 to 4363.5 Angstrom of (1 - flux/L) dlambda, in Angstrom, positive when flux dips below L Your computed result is -2.28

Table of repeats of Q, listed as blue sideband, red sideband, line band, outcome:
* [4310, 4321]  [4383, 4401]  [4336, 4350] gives -1.1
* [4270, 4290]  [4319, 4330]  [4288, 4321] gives 5.5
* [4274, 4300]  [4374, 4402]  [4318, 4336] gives -1.5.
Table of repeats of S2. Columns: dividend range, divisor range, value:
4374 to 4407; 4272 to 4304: 1.22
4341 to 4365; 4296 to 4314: 1.44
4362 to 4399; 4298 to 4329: 1.23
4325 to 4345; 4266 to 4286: 1.14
